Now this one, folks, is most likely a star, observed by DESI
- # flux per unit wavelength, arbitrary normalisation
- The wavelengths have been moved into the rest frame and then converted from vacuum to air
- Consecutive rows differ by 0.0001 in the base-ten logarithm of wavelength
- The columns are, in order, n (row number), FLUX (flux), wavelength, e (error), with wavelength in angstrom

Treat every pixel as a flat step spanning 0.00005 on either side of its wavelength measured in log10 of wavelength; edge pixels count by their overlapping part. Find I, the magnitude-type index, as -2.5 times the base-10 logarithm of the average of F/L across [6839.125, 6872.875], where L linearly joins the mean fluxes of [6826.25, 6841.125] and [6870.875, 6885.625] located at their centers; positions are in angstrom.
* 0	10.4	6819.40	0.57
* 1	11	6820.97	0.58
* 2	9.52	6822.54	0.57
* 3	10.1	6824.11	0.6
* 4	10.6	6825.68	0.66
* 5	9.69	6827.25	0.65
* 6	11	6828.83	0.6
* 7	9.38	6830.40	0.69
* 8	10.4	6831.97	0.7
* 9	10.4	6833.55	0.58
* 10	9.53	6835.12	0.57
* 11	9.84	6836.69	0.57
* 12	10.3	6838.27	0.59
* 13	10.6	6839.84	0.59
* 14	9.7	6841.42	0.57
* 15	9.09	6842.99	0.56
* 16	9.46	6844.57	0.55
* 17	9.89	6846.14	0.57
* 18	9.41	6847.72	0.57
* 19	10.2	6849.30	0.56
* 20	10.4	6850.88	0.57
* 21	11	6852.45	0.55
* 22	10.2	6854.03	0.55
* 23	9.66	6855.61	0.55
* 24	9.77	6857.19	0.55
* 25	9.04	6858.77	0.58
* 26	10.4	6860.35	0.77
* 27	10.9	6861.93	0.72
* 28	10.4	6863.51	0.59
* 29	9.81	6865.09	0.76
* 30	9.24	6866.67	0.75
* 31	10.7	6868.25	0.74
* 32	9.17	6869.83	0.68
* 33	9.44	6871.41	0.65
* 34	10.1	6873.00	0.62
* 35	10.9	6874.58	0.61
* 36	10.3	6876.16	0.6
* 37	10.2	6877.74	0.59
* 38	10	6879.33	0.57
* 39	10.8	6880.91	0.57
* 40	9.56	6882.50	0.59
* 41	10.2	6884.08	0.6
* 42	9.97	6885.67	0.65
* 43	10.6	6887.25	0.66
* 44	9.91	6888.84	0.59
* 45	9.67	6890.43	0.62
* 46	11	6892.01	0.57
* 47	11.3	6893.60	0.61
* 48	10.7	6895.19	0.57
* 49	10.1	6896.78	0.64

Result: 0.02 mag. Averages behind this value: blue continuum 10.1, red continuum 10.2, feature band 9.93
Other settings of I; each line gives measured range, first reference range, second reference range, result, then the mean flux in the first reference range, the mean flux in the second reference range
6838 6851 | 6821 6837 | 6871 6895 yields 0.033 mag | 10.1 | 10.3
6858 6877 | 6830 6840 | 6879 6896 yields 0.021 mag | 10.1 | 10.3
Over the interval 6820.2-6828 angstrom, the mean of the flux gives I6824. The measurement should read 10.2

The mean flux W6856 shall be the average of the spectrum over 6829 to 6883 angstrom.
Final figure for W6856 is 10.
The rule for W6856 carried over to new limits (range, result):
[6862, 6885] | 10.1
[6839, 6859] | 9.9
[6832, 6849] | 9.86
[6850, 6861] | 10.1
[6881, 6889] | 10.1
